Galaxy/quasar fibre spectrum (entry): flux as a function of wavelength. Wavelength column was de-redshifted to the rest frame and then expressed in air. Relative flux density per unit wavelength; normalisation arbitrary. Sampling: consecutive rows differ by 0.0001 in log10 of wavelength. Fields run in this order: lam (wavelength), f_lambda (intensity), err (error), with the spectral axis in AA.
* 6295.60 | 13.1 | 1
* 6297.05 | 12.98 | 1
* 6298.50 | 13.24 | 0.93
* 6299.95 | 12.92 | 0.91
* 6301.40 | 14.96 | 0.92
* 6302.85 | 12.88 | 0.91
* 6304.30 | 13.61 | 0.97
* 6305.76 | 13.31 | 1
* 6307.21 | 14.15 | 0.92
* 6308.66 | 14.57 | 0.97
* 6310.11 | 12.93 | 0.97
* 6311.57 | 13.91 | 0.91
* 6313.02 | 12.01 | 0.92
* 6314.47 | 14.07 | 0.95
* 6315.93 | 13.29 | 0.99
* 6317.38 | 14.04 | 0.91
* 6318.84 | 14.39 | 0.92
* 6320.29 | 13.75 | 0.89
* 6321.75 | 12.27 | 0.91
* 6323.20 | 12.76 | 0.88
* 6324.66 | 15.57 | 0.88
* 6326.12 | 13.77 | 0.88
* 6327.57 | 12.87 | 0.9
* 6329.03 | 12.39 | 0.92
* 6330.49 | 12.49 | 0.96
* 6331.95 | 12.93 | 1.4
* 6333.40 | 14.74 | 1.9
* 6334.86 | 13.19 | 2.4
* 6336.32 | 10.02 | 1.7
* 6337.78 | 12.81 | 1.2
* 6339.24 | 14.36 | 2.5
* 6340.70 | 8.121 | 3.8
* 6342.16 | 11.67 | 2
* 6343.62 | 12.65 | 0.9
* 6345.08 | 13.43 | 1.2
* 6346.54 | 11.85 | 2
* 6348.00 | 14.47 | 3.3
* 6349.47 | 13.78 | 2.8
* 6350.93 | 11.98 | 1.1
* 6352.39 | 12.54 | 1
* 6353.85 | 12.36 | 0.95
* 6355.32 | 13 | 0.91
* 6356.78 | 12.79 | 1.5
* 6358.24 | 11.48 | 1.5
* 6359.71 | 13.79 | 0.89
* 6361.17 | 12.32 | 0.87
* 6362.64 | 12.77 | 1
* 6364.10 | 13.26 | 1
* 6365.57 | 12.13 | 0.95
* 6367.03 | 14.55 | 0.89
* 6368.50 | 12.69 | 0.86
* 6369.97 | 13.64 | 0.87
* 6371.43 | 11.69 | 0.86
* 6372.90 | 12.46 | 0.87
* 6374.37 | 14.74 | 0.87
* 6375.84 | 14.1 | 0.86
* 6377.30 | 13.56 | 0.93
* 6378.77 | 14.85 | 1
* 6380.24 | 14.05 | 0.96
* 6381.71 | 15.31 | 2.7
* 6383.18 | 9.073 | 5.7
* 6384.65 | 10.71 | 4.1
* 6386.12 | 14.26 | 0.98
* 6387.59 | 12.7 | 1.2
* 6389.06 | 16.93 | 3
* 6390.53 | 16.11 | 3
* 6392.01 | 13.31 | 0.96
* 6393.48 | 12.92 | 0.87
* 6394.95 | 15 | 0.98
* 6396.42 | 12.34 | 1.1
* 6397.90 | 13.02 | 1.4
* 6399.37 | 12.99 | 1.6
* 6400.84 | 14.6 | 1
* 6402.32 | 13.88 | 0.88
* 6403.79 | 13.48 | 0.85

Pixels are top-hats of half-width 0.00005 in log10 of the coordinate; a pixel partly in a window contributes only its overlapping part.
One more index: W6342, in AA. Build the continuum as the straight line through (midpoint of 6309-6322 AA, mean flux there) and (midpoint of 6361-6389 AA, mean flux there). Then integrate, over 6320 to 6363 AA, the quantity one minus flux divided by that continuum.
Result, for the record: 2.0 AA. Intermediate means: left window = 13.5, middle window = 12.8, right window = 13.2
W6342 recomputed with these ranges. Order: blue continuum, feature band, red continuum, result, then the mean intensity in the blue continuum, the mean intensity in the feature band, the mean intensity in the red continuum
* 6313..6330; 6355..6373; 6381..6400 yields 0.8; 13.5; 12.8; 13.4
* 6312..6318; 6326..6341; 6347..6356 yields 0.7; 13.4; 12.6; 13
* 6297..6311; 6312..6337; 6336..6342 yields -1.8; 13.6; 13.2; 11.4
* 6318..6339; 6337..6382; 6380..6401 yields 1.2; 13.2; 13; 13.5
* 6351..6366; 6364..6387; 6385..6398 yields 0.2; 12.6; 13.2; 14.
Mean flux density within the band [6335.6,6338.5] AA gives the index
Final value 11.4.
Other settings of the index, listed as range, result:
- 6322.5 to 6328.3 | 13.7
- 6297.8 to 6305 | 13.5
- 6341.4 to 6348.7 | 12.8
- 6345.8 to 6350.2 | 13.4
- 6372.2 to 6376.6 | 13.8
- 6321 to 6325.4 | 13.5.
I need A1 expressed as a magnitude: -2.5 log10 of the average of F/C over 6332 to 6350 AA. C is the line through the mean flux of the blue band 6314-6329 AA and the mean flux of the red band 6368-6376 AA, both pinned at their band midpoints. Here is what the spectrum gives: 0.07 mag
